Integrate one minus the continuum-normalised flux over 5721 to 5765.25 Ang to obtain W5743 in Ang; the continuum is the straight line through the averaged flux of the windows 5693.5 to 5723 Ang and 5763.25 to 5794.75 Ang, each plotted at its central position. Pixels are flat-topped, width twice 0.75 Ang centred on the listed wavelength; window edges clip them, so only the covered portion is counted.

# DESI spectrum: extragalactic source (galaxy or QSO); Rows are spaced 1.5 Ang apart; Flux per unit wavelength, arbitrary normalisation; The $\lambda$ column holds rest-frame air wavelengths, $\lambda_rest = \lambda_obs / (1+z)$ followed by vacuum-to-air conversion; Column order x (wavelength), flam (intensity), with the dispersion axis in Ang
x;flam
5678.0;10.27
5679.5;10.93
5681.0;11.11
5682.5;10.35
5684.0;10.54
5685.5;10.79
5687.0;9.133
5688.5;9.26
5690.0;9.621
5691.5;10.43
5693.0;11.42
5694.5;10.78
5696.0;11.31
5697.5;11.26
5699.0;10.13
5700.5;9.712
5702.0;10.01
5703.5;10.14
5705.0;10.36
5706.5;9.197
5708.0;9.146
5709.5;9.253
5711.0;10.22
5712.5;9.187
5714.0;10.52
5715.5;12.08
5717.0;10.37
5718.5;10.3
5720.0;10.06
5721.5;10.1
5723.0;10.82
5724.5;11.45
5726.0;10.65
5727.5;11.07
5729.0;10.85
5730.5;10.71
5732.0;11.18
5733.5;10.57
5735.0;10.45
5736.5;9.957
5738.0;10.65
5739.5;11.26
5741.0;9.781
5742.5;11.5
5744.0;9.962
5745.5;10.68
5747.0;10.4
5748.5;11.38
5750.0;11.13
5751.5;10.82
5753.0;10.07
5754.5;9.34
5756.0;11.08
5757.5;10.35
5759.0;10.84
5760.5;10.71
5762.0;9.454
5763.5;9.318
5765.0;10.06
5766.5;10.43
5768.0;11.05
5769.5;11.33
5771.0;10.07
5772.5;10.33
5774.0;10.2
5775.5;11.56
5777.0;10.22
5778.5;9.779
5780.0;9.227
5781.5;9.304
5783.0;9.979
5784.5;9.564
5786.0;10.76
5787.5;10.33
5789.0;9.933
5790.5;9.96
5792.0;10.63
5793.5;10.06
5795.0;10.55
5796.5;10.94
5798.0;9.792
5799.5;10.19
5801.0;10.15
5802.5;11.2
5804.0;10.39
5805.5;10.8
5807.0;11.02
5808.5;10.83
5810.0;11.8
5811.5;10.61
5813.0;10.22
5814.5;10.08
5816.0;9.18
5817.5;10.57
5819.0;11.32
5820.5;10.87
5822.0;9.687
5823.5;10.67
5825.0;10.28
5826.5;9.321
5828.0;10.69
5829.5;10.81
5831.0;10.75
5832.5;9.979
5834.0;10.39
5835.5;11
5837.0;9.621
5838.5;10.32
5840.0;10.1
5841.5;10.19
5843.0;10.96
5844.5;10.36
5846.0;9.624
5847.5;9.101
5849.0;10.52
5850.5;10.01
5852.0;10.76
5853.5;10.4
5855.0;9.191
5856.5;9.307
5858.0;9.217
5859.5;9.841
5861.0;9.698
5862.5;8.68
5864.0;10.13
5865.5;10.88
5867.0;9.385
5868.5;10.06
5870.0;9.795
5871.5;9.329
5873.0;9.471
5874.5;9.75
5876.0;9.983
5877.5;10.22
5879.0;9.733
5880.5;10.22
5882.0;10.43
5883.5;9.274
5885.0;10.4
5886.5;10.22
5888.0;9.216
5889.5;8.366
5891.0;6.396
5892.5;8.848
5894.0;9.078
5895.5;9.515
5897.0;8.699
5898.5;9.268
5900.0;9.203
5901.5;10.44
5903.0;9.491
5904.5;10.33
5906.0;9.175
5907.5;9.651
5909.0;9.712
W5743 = -1.4 Ang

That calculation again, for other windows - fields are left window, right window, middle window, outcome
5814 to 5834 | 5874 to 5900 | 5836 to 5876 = -0.14 Ang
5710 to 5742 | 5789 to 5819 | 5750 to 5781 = 0.61 Ang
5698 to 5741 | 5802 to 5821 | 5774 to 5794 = 0.90 Ang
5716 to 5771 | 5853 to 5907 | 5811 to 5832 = -0.79 Ang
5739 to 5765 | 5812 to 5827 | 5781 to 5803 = 0.23 Ang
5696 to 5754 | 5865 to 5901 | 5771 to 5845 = -3.02 Ang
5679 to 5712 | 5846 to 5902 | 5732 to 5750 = -1.05 Ang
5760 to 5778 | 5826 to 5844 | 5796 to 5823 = -0.43 Ang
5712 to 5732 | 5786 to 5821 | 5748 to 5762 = 0.05 Ang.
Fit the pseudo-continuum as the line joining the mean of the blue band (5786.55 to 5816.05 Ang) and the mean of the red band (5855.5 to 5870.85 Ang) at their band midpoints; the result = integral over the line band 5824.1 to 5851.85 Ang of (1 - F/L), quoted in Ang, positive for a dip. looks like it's -0.6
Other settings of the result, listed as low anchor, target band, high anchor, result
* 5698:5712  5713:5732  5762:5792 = -1.6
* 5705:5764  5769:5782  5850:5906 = 0.0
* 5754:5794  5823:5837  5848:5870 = -0.6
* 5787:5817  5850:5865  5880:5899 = -0.1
